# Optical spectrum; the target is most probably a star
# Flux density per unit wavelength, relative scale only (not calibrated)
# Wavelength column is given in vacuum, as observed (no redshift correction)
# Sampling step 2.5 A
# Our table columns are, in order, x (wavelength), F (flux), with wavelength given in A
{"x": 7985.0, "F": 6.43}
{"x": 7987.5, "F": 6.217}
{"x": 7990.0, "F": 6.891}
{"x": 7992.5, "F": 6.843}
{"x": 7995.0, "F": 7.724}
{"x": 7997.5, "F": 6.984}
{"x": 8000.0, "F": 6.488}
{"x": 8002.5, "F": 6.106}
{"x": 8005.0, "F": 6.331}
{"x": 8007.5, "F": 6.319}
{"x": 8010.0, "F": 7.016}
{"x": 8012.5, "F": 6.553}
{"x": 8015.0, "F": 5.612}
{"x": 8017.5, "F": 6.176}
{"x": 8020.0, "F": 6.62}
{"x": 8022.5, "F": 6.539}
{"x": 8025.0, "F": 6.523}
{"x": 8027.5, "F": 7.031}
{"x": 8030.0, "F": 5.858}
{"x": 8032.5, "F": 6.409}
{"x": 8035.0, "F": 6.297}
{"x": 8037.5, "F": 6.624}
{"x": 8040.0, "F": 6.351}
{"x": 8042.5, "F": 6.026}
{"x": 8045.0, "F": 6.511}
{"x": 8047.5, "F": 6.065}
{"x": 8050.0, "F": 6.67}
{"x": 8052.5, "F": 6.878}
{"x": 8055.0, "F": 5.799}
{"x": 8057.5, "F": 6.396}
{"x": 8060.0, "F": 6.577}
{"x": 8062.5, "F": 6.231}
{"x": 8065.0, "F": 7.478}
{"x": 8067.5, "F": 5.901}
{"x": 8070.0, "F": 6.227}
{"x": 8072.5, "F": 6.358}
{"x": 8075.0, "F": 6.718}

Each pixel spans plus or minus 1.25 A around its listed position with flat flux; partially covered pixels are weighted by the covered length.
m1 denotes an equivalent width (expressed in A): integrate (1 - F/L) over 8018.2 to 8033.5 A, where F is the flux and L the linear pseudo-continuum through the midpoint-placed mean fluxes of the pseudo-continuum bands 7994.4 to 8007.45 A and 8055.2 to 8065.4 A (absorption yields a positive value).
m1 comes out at 0.2 A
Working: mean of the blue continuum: 6.64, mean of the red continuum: 6.51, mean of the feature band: 6.49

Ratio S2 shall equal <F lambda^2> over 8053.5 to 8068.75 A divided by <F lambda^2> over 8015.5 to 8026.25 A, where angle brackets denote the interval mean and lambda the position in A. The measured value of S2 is 1.01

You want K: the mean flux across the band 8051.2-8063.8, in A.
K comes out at 6.38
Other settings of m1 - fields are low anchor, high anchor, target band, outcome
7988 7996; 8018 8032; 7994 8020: 1.0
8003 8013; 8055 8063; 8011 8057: 0.4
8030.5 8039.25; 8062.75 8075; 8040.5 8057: 0.3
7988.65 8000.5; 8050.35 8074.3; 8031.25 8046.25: 0.6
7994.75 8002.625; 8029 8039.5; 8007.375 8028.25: 0.2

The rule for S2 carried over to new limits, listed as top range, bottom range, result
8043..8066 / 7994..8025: 1.00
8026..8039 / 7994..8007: 0.97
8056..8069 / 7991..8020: 1.00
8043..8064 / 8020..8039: 0.99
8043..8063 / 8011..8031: 1.01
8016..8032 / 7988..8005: 0.96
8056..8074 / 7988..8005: 0.97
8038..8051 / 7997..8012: 0.98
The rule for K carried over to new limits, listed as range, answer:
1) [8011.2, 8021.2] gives 6.24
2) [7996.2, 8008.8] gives 6.45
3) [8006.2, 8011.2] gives 6.66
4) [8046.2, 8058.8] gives 6.36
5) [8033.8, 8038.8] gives 6.46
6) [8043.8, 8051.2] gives 6.41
